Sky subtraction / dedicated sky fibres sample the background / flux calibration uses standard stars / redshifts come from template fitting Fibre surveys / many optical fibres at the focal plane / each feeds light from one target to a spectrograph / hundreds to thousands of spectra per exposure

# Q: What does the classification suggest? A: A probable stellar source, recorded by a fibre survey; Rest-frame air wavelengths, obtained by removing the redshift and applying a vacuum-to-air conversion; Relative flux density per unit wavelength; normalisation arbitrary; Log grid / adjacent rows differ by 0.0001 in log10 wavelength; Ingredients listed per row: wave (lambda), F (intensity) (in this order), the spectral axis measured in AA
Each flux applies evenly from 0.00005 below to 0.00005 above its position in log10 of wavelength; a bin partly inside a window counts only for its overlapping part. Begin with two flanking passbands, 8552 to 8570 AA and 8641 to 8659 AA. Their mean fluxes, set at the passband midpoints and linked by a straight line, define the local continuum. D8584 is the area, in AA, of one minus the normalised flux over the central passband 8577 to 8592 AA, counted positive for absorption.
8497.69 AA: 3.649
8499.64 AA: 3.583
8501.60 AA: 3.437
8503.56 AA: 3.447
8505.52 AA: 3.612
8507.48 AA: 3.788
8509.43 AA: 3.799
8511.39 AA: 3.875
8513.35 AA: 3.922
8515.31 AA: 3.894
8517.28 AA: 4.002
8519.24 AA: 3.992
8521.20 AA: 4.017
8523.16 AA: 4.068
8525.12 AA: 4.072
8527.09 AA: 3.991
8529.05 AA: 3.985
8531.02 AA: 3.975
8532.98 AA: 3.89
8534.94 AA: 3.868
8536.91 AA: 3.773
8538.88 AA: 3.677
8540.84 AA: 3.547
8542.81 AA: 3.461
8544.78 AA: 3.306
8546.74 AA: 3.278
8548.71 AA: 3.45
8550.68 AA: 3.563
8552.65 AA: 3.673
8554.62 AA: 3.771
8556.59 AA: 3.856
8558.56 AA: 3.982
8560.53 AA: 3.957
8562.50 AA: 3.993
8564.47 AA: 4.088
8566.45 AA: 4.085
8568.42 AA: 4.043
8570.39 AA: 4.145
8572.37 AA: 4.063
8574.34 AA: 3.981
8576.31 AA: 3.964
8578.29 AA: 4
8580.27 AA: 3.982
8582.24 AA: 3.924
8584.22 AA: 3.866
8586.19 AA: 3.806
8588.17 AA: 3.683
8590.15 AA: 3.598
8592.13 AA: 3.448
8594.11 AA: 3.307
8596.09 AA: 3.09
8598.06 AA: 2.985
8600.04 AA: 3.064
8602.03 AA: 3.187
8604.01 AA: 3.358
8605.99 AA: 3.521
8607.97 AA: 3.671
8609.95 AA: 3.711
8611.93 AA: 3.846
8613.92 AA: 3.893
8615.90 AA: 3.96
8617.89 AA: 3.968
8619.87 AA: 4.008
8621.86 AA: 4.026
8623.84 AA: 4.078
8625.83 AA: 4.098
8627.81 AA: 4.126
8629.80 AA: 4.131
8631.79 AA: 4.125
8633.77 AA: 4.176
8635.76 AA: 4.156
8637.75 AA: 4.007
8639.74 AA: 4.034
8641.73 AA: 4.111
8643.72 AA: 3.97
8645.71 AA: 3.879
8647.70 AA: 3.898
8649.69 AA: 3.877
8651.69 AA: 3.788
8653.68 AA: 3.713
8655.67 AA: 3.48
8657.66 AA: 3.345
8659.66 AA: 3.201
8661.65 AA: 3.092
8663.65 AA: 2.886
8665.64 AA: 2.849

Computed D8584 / 0.3 AA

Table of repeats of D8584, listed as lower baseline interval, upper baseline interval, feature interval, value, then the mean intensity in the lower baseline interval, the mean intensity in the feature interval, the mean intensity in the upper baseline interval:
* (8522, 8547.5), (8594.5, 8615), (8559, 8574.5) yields -1.9 AA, 3.77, 4.05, 3.43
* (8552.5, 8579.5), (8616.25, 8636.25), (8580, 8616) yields 4.3 AA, 3.98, 3.56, 4.08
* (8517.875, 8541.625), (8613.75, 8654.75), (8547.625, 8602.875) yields 3.0 AA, 3.91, 3.73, 4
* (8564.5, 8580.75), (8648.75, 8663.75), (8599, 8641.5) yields -2.0 AA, 4.04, 3.87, 3.45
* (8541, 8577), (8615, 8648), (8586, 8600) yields 2.0 AA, 3.81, 3.37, 4.05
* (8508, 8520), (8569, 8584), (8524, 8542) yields 0.3 AA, 3.91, 3.86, 4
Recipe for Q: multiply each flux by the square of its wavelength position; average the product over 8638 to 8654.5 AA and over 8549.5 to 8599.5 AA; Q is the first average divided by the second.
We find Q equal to 1.05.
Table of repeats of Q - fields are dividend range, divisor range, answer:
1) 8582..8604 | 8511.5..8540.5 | 0.89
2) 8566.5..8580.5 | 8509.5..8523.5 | 1.03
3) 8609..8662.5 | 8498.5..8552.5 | 1.06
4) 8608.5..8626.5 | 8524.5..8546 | 1.07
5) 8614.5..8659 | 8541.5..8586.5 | 1.05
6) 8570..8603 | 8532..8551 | 1.03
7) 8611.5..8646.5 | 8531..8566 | 1.10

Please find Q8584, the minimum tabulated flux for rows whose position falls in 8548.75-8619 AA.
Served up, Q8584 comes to 2.985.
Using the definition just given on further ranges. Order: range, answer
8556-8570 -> 3.856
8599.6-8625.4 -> 3.064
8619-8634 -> 4.008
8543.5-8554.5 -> 3.278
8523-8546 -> 3.306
